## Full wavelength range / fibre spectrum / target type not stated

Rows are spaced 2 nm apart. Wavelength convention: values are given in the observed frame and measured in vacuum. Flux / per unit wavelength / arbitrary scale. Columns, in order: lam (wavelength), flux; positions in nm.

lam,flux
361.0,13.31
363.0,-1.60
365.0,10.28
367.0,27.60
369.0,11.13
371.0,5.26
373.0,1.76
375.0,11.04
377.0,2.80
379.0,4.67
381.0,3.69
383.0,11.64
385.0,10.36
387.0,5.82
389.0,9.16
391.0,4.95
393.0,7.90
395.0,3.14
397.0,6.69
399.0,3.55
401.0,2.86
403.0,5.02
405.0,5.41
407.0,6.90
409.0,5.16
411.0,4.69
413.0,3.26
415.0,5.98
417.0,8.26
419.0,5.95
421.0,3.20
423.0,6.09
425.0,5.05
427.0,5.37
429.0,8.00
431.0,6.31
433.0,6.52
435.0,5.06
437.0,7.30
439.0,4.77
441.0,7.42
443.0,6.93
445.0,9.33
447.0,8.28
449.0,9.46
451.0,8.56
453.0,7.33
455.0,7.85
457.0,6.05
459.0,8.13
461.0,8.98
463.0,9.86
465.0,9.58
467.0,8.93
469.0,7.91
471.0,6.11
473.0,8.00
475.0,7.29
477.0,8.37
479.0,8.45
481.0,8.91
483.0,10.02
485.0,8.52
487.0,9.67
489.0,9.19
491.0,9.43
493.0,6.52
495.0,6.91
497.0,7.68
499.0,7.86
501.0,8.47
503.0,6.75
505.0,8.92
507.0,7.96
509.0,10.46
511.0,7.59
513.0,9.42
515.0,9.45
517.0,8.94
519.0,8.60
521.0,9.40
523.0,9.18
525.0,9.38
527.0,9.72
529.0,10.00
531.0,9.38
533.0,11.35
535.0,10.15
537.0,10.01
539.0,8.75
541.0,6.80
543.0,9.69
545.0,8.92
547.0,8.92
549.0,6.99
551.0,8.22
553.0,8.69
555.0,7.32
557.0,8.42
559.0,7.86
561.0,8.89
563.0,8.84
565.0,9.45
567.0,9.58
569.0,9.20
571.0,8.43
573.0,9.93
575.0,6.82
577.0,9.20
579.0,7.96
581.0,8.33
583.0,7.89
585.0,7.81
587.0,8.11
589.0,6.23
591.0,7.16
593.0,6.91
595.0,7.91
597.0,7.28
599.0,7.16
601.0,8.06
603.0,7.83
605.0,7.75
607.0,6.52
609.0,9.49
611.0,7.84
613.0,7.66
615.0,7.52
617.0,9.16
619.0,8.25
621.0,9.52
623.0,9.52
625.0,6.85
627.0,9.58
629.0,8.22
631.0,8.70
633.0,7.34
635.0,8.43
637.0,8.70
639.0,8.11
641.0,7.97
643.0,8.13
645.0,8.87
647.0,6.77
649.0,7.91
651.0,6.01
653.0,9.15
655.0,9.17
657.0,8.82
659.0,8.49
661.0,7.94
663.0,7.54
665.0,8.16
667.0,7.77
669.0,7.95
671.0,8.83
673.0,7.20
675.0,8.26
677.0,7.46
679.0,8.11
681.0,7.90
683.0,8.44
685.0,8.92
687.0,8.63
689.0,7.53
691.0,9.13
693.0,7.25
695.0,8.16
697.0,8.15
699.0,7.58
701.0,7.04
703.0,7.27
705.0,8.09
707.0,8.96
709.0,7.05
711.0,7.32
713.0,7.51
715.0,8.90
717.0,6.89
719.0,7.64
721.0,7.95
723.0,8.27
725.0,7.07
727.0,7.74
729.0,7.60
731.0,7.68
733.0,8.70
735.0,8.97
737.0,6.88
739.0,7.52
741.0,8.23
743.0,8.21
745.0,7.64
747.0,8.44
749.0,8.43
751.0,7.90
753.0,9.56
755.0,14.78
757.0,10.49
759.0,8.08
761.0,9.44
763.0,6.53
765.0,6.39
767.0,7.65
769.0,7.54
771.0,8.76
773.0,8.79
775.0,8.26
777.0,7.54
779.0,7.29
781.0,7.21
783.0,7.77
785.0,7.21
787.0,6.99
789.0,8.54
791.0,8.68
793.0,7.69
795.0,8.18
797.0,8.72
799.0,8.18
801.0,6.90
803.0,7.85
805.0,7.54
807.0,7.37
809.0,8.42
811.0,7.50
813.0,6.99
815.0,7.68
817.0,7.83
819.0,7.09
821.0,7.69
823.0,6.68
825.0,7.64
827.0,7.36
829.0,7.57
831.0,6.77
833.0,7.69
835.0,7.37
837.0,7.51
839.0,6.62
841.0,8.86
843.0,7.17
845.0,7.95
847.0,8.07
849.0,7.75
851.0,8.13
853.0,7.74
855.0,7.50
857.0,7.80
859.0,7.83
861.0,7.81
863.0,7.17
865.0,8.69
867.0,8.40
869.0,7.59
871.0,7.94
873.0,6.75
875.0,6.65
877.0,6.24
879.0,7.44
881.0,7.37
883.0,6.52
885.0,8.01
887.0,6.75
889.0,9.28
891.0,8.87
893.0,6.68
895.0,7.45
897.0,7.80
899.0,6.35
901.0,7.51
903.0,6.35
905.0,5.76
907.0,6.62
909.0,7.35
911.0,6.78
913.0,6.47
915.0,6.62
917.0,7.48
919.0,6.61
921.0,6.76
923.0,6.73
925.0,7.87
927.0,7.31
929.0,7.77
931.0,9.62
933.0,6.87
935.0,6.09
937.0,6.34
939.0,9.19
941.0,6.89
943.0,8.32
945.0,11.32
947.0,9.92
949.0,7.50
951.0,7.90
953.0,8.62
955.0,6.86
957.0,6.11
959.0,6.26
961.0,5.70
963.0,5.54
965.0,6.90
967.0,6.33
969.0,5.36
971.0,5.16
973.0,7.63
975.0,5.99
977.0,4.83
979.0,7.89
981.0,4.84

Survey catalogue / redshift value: 0.15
